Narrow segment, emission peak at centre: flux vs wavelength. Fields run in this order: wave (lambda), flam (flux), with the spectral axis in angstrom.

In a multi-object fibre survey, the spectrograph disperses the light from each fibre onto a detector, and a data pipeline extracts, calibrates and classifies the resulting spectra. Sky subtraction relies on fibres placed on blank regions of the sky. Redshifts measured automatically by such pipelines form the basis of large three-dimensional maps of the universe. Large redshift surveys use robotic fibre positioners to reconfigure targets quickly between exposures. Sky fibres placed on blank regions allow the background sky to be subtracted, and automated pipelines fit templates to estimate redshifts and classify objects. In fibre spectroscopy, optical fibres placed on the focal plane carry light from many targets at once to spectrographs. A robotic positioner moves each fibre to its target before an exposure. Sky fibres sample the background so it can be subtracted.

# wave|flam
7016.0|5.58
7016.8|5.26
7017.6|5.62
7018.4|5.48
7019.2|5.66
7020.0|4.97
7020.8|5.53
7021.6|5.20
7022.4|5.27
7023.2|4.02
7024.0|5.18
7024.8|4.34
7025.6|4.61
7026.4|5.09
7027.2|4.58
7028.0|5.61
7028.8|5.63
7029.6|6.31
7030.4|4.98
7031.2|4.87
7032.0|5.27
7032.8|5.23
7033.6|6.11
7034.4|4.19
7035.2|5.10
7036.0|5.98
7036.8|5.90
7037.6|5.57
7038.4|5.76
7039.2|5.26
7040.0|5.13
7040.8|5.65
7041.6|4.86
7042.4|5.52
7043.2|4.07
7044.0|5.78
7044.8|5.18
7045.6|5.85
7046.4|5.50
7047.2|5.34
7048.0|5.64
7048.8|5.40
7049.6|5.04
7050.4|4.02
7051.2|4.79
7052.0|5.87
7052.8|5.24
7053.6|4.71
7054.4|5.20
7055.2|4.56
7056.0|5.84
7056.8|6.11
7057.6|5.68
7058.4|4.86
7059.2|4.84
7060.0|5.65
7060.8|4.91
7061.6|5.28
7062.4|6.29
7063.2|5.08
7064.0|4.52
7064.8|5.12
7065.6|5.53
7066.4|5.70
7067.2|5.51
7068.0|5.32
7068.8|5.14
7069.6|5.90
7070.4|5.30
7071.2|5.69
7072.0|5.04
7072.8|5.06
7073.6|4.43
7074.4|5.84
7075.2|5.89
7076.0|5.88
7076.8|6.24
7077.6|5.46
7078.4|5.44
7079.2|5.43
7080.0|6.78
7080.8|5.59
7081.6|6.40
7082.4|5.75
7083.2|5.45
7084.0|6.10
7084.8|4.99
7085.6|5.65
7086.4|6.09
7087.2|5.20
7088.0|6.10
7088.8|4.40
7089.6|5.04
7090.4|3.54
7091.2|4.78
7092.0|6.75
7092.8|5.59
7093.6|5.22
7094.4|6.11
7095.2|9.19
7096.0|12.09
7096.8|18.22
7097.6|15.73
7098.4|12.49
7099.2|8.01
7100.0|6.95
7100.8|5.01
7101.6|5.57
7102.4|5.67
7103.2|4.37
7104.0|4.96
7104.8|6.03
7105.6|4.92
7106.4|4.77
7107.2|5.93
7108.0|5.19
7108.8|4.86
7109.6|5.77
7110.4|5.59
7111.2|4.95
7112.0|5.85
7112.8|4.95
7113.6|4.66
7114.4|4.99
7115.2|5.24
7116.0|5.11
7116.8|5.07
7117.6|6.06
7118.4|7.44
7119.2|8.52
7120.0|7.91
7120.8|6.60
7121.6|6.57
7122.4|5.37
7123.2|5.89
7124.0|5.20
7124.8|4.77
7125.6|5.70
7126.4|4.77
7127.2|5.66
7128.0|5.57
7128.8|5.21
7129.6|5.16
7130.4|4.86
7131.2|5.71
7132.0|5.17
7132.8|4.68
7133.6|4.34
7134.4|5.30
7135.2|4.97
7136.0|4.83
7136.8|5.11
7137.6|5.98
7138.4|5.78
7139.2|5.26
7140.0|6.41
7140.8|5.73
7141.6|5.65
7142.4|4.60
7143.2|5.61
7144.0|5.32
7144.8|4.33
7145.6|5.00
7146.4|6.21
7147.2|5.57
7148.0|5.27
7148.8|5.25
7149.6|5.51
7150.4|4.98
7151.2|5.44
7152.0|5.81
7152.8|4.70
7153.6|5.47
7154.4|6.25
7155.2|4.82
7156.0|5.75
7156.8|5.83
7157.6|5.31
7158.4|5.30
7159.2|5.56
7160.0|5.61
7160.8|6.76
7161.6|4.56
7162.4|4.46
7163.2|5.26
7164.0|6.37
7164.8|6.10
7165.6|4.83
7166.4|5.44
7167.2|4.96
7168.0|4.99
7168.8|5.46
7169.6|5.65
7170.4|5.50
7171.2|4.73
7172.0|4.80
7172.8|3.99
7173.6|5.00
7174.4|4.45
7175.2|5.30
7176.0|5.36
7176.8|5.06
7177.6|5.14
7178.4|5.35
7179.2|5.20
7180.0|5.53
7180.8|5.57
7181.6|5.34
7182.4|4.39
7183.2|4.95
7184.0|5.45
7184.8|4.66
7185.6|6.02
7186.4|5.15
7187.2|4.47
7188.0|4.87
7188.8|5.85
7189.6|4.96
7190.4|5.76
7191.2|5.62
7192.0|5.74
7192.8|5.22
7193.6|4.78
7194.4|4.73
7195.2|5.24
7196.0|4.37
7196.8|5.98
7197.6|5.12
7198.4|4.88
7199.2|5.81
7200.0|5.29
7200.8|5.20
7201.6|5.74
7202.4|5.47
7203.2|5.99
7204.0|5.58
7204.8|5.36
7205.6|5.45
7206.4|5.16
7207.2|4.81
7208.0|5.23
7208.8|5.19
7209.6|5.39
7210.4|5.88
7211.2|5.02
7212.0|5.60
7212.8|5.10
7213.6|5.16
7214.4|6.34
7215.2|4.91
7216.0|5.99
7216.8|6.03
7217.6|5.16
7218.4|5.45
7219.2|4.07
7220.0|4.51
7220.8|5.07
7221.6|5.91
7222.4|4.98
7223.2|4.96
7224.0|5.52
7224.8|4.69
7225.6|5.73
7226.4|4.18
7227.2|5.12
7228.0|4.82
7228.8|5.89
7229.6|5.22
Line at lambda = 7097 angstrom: H-alpha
